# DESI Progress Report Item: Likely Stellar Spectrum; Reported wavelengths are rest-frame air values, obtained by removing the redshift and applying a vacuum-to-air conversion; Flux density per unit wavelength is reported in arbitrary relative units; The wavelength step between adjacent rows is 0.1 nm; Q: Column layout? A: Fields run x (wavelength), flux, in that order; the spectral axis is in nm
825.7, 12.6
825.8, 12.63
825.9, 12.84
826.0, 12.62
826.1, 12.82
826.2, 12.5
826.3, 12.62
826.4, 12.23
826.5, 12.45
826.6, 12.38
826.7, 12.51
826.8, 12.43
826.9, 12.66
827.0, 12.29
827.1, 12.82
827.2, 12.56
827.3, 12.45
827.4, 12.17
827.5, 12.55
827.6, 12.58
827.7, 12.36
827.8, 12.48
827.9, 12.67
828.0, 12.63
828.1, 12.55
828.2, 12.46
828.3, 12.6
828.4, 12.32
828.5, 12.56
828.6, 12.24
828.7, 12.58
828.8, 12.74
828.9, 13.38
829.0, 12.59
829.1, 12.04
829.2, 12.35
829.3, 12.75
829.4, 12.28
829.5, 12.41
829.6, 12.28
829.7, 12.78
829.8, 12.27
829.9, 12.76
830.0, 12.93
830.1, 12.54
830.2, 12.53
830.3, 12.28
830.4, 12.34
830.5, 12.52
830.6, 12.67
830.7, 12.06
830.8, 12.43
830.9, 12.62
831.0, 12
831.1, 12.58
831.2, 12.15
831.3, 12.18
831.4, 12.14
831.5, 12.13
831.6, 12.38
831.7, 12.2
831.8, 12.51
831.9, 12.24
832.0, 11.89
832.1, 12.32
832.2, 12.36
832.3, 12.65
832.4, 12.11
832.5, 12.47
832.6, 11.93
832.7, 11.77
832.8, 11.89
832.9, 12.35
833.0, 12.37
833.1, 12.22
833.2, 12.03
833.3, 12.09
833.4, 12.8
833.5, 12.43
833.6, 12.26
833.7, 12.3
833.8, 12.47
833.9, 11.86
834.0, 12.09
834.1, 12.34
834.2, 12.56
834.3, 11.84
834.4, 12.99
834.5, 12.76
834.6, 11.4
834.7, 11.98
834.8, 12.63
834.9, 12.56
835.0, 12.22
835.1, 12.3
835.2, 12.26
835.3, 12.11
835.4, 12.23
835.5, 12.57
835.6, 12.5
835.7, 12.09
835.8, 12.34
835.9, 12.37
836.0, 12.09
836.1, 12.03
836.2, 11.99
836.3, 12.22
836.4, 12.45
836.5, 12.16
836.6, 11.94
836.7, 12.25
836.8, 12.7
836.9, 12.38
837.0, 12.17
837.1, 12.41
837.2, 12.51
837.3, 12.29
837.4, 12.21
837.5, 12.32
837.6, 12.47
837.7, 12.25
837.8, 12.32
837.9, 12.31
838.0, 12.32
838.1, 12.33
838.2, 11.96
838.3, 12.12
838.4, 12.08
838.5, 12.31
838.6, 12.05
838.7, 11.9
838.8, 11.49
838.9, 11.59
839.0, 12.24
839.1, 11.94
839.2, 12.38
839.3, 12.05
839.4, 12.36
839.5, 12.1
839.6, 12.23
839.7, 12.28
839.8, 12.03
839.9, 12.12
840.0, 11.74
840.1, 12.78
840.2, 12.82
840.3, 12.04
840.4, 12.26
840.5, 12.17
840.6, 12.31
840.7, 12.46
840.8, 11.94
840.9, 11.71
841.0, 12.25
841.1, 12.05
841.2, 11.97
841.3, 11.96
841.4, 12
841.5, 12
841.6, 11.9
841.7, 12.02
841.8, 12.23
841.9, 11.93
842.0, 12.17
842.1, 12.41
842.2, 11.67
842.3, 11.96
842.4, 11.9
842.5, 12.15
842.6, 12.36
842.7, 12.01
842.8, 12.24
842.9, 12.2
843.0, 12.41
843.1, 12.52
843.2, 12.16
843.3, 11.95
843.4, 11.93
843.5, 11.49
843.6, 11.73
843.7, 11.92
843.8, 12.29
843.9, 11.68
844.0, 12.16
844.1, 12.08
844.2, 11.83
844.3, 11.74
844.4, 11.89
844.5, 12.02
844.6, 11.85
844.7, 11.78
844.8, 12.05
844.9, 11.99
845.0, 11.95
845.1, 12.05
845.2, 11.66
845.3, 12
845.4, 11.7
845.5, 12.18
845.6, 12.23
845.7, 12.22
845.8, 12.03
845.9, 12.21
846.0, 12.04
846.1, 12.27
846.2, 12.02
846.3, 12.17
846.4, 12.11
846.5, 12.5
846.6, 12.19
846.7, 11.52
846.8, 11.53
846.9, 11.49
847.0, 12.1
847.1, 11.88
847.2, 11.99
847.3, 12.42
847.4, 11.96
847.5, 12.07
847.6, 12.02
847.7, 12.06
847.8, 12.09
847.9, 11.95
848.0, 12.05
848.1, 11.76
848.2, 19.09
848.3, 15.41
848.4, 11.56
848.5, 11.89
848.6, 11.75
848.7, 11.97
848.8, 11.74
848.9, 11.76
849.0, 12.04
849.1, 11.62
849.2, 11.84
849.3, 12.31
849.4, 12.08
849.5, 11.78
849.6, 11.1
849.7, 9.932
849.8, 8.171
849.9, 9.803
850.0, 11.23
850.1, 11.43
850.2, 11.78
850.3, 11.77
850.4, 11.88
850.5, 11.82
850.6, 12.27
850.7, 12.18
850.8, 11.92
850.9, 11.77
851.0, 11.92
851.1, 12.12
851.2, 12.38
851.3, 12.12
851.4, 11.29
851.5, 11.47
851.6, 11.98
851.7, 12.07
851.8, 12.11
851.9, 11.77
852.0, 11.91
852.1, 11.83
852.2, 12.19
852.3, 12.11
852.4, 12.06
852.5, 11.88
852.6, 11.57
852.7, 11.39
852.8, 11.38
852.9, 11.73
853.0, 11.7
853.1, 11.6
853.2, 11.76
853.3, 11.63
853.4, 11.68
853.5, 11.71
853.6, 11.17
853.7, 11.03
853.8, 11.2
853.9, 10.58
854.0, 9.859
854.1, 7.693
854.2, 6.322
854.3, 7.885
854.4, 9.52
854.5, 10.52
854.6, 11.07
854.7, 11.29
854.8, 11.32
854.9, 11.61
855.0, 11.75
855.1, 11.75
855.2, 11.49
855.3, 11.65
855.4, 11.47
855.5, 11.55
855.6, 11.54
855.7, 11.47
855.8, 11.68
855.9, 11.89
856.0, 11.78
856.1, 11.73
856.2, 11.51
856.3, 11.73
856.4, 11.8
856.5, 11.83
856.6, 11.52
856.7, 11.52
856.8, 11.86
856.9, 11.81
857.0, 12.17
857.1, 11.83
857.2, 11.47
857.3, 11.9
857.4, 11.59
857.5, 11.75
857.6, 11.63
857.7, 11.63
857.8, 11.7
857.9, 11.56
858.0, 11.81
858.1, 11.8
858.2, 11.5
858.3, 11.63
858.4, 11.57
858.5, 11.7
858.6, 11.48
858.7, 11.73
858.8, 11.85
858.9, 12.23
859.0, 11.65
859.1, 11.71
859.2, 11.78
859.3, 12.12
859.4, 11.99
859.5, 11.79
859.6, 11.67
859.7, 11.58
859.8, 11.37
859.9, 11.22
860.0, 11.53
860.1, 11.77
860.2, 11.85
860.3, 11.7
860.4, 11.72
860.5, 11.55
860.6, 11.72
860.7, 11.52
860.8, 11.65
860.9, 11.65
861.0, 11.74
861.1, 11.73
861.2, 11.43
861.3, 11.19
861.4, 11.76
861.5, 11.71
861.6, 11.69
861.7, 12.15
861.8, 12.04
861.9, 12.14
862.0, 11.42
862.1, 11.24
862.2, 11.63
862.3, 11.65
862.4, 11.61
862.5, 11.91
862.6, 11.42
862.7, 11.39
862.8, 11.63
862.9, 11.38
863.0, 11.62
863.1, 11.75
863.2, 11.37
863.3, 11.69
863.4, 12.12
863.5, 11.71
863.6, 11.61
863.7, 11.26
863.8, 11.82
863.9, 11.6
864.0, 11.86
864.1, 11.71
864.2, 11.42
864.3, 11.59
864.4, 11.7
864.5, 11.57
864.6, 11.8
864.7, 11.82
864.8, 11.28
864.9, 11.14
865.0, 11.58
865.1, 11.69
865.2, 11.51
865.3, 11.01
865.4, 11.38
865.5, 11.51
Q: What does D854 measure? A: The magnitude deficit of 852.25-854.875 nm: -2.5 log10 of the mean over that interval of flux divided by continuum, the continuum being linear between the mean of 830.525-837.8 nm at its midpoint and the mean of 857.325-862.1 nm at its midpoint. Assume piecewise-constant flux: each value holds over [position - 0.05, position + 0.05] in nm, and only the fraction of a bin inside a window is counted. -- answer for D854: 0.10 mag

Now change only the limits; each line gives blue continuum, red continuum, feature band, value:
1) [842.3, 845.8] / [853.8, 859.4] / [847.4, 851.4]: -0.021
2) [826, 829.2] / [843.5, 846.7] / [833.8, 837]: 0.002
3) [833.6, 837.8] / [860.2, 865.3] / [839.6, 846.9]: 0.004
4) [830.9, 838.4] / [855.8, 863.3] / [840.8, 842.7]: 0.006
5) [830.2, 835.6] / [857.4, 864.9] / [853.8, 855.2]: 0.161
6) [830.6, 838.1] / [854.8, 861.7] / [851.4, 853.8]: 0.011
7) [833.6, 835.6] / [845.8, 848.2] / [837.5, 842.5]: 0.010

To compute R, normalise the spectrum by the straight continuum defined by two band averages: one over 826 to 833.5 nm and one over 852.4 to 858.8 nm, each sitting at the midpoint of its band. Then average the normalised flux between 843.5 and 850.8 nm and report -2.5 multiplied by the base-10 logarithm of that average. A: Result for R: -0.03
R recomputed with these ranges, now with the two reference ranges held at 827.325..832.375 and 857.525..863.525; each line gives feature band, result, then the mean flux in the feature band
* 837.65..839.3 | 0.01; 12.1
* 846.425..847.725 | 0.00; 12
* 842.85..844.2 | 0.01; 12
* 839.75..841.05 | 0.00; 12.2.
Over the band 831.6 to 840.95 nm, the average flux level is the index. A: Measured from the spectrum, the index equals 12.2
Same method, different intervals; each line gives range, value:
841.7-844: 12.1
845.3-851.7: 12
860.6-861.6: 11.6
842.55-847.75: 12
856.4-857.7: 11.7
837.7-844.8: 12.1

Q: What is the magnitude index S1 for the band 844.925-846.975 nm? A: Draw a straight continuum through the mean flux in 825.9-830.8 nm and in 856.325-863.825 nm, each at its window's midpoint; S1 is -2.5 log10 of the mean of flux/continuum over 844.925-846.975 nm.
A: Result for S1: 0.00 mag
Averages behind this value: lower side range 12.5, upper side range 11.7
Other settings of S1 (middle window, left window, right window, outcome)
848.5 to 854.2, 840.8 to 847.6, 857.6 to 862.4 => 0.037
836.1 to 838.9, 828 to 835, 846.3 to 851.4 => 0.002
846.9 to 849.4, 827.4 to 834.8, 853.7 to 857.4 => -0.080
